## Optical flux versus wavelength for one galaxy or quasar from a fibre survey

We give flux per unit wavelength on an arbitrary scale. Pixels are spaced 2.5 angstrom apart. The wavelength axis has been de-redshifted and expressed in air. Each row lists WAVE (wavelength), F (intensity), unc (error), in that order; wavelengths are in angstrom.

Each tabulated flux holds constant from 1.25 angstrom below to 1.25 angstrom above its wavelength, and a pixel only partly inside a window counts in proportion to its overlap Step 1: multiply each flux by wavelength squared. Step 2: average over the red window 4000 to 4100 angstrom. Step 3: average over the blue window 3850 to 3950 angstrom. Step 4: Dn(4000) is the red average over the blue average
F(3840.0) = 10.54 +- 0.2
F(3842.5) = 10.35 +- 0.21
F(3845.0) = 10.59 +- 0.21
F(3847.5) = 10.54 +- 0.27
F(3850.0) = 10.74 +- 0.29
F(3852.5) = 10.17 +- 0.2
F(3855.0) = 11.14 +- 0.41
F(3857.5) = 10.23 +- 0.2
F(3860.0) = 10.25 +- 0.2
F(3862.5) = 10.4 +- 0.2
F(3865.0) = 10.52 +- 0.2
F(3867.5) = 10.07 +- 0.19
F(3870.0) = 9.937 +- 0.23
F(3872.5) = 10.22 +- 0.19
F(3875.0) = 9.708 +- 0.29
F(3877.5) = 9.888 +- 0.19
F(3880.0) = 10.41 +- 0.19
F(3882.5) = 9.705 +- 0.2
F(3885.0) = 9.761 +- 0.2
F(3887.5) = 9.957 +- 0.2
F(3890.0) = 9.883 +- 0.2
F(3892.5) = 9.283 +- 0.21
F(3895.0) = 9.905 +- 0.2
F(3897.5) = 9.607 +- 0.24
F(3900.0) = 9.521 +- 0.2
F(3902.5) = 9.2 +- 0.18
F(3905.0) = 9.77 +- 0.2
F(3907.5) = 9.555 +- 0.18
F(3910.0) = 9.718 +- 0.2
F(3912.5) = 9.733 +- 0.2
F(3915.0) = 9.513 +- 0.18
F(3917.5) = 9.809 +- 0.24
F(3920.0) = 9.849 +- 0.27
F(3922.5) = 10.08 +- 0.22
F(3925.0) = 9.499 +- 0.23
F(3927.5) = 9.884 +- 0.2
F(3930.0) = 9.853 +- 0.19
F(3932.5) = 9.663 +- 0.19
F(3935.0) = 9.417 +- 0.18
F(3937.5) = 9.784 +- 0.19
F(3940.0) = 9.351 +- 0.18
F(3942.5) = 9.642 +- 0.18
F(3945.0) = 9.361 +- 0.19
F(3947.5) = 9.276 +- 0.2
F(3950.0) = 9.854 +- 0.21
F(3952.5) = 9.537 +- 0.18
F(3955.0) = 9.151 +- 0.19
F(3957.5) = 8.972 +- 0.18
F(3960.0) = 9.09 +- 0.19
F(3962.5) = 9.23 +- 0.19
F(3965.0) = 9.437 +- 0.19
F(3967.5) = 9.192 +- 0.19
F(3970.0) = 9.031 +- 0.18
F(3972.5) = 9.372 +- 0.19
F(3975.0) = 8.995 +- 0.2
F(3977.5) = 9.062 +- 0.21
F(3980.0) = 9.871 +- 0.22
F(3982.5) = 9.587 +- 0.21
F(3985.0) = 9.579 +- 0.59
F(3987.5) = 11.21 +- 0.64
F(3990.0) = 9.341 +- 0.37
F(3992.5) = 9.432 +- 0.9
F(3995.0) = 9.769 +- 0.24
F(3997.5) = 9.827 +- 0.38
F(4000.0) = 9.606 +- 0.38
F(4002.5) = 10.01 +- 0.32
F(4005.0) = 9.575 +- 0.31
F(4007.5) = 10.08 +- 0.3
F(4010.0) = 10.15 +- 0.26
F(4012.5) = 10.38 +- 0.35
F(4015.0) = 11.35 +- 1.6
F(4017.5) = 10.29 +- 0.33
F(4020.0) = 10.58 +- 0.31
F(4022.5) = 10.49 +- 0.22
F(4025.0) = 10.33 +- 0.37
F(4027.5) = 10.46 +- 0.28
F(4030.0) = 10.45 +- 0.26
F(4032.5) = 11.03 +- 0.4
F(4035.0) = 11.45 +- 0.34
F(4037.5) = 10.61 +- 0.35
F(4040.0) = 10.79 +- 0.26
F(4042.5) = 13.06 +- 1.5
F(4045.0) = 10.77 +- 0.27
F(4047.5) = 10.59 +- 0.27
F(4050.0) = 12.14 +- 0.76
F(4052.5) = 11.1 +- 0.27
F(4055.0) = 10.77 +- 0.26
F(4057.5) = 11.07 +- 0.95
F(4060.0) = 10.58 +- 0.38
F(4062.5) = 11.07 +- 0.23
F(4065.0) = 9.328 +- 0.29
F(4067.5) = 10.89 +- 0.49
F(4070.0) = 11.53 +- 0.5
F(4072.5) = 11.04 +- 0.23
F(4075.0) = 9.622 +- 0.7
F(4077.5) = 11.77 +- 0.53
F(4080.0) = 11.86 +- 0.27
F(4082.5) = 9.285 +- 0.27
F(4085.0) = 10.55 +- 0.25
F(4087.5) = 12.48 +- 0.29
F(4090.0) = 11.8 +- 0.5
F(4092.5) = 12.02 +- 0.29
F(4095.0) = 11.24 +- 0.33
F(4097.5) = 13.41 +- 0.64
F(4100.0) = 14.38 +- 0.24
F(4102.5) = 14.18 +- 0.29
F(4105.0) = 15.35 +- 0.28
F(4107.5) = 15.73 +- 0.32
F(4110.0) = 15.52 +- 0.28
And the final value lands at 1.20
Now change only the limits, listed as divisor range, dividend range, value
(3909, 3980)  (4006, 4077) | 1.20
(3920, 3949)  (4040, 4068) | 1.22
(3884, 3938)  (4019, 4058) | 1.21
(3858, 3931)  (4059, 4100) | 1.25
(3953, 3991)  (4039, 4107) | 1.30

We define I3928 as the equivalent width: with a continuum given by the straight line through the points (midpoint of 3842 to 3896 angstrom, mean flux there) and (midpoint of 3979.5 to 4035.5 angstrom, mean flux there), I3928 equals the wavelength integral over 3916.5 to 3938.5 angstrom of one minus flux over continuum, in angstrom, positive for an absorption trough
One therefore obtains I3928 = 0.9 angstrom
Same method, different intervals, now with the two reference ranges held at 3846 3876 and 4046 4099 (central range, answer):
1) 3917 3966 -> 5.1 angstrom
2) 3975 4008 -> 3.4 angstrom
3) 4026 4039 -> 0.3 angstrom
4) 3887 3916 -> 2.4 angstrom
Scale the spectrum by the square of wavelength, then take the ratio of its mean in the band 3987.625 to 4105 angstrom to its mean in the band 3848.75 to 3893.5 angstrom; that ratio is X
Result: 1.19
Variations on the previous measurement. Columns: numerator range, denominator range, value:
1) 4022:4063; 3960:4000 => 1.19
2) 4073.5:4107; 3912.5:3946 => 1.37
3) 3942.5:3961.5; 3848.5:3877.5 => 0.95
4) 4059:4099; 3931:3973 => 1.27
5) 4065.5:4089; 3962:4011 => 1.19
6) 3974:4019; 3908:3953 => 1.06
